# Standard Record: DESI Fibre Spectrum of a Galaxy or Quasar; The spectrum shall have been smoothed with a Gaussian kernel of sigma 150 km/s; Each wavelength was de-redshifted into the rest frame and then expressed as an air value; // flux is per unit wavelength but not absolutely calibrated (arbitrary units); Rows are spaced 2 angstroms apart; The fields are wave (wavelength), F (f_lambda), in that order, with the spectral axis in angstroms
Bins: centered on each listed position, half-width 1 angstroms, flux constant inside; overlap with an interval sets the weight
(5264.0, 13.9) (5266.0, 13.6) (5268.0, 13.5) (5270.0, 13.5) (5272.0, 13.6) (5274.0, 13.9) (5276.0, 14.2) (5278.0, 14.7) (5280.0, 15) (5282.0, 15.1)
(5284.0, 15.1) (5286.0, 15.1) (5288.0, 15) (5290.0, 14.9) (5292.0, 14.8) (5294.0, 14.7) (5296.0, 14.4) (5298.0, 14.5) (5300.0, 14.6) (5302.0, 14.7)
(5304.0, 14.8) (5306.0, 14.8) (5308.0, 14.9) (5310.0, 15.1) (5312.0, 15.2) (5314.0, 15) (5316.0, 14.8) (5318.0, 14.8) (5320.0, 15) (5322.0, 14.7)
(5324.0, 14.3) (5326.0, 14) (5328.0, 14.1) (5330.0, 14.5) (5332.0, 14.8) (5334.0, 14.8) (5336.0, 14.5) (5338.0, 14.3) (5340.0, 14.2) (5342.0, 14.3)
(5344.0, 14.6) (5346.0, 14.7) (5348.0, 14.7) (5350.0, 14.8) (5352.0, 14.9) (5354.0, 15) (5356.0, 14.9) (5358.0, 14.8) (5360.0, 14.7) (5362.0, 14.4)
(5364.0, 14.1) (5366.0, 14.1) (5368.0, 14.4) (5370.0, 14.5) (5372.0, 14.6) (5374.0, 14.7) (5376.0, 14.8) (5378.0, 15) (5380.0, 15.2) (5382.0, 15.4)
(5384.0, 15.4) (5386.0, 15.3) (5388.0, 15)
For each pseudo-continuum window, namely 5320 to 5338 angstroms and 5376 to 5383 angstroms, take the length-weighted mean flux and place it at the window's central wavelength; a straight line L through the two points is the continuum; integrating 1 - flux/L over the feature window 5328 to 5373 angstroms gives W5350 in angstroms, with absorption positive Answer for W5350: 0.6 angstroms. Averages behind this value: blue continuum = 14.5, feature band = 14.6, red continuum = 15.1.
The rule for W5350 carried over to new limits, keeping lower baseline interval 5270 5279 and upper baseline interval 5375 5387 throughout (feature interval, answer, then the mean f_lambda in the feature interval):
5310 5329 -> -0.21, 14.7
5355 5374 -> 0.63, 14.5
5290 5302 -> -0.31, 14.6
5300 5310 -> -0.31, 14.8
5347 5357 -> 0.01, 14.9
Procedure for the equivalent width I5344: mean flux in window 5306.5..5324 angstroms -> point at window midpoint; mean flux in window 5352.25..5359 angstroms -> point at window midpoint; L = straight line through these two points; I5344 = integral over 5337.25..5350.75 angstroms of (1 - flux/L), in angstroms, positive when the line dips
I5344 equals 0.3 angstroms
